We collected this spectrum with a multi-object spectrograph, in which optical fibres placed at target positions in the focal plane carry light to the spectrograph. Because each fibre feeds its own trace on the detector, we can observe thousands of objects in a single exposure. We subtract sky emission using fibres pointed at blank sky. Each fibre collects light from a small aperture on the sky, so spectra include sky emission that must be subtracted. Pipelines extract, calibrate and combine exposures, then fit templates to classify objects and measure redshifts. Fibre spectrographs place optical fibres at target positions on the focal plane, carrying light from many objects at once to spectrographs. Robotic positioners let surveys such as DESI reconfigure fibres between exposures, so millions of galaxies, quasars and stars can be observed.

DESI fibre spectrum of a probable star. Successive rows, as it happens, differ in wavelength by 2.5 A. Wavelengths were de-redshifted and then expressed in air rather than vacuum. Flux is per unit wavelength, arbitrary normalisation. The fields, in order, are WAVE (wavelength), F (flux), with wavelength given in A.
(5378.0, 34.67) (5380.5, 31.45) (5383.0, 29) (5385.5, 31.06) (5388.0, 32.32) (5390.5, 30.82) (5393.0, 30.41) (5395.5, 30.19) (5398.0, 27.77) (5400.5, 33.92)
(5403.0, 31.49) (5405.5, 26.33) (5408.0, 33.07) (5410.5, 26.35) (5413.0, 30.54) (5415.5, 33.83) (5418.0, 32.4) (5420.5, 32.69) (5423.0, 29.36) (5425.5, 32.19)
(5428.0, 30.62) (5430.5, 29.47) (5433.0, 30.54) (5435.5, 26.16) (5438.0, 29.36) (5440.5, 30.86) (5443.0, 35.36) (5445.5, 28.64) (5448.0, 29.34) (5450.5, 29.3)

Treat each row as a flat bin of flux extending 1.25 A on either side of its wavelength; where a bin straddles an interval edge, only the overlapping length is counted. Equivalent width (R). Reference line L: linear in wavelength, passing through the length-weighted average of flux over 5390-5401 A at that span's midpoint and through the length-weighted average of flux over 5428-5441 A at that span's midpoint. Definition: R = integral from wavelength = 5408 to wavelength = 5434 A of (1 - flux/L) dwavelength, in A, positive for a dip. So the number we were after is -1.07 A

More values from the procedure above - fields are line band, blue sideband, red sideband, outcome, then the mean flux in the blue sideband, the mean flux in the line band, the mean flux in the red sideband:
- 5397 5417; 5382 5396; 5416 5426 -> 0.53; 30.7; 30.5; 31.8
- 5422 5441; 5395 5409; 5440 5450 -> 0.61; 30.4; 29.8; 30.9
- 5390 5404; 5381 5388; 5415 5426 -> 0.14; 30.6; 30.8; 32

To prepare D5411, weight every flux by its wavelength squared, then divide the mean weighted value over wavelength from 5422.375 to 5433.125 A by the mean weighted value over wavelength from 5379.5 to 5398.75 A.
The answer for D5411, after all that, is 1.02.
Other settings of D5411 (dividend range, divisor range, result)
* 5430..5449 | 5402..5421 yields 0.99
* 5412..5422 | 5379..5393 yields 1.06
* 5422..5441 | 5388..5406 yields 0.99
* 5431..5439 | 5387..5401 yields 0.95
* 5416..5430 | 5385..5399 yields 1.05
